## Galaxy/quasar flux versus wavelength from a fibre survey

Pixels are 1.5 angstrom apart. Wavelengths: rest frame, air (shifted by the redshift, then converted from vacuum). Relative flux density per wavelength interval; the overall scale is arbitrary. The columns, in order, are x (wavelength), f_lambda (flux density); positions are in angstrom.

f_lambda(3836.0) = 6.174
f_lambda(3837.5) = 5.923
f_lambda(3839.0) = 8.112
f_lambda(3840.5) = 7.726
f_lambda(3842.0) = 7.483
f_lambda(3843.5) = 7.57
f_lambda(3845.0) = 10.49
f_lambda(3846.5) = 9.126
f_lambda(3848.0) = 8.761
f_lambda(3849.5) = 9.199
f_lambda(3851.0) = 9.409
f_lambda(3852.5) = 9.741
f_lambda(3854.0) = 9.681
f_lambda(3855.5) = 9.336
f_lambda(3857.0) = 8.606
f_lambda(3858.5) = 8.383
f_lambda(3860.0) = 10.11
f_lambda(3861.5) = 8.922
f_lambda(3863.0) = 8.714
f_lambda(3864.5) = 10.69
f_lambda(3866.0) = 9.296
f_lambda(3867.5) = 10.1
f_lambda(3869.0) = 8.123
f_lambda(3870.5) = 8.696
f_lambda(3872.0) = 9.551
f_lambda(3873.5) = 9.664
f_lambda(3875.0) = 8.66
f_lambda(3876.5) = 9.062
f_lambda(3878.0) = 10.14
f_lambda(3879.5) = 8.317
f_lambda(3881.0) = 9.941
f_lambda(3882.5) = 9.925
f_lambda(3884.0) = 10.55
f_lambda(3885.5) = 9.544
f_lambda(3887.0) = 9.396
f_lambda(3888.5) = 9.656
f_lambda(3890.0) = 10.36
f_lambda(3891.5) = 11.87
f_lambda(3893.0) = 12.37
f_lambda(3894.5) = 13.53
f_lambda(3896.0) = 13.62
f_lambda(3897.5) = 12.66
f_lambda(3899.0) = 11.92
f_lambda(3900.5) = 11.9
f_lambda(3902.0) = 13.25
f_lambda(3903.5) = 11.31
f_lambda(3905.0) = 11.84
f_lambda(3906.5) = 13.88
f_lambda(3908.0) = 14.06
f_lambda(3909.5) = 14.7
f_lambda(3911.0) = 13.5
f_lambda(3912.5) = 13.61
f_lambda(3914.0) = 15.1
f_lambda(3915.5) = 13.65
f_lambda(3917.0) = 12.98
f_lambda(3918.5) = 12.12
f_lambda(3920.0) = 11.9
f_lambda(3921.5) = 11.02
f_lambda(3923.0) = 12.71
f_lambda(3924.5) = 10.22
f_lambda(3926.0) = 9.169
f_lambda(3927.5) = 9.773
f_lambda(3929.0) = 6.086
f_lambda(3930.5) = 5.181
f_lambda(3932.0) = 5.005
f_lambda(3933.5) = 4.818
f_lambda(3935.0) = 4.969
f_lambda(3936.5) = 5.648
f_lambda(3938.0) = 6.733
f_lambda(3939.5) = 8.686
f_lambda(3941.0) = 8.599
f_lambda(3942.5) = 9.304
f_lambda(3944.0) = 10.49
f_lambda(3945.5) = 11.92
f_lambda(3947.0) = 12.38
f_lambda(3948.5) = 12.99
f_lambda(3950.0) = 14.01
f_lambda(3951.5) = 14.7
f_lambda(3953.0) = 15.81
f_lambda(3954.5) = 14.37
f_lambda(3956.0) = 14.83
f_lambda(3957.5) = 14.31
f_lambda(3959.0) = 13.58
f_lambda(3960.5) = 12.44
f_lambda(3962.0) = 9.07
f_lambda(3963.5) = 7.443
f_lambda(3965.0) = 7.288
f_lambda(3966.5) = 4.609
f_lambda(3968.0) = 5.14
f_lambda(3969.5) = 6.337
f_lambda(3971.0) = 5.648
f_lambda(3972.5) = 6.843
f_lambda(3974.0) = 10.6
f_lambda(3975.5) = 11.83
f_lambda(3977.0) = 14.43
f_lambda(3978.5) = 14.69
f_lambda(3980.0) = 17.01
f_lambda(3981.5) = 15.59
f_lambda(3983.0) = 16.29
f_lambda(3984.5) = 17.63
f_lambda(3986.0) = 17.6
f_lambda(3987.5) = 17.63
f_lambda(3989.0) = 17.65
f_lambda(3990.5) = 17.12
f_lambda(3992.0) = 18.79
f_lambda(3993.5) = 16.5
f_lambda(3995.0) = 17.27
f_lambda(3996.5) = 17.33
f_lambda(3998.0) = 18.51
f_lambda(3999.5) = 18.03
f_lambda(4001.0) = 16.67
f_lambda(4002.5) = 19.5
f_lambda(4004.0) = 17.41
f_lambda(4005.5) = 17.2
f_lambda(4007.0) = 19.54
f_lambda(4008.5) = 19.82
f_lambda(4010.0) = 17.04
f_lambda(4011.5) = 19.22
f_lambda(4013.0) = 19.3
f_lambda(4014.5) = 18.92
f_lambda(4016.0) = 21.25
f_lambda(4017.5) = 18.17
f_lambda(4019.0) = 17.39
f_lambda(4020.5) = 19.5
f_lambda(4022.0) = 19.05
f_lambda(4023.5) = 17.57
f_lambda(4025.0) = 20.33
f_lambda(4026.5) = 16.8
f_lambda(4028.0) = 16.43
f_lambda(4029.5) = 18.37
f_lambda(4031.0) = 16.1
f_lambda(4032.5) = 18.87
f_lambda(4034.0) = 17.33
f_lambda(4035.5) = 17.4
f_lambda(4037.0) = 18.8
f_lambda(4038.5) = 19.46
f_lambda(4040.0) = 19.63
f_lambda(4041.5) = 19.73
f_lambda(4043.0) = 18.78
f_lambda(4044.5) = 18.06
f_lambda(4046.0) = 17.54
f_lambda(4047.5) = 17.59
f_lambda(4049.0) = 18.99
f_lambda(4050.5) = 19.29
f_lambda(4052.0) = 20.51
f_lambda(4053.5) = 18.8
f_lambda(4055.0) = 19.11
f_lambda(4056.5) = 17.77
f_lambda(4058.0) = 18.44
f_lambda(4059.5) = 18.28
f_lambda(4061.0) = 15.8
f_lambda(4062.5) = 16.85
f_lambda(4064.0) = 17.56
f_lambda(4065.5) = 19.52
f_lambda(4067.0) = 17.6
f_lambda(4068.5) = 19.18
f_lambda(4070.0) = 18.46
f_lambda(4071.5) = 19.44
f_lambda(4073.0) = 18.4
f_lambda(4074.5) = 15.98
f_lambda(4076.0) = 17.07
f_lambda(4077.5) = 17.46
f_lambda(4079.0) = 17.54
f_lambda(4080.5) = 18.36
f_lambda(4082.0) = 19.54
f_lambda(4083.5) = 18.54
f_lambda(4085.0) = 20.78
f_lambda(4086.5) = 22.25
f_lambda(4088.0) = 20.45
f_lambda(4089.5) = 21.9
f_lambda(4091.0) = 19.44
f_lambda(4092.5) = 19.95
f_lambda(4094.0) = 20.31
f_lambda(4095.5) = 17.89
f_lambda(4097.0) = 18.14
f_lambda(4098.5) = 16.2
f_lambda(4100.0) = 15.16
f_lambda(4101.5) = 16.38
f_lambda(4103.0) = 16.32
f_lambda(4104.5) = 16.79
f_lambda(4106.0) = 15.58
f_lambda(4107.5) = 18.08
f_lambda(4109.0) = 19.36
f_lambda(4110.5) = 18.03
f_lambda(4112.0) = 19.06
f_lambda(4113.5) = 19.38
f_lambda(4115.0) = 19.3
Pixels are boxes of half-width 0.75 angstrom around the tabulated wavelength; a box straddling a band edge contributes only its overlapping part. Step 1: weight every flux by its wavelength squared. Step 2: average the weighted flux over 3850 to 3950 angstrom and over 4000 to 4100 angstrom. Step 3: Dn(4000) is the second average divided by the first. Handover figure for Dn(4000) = 1.93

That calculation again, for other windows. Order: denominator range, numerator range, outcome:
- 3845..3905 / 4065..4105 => 2.03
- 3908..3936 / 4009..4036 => 1.85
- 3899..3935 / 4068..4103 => 1.83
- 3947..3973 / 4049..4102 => 1.85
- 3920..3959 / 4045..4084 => 1.89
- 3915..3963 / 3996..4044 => 1.81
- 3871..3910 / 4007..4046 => 1.77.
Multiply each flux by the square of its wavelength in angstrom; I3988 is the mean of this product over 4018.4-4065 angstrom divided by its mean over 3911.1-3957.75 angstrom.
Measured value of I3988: 1.79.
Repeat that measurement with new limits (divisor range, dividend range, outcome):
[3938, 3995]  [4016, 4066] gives 1.52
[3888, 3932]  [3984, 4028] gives 1.63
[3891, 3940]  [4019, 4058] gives 1.80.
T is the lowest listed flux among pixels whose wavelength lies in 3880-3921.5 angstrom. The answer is 9.396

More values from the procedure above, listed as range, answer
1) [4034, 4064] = 15.8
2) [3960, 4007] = 4.609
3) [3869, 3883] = 8.123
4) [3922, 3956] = 4.818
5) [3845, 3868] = 8.383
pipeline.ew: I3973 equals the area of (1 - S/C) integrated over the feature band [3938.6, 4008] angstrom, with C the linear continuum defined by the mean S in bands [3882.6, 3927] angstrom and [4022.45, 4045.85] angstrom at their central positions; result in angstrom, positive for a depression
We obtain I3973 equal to 8.4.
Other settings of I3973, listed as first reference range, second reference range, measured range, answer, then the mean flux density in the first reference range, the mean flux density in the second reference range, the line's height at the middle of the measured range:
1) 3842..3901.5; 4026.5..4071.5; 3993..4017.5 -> -3.2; 9.92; 18.3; 16.2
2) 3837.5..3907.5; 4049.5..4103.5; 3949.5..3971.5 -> 4.7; 10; 18.5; 13.7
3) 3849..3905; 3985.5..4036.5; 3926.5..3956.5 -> 9.3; 10.2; 18.1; 14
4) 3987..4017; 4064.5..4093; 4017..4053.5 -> 0.3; 18.2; 19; 18.6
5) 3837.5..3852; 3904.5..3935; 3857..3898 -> -1.9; 8.53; 10.9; 9.57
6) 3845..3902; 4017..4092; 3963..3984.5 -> 6.2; 10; 18.5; 14.7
